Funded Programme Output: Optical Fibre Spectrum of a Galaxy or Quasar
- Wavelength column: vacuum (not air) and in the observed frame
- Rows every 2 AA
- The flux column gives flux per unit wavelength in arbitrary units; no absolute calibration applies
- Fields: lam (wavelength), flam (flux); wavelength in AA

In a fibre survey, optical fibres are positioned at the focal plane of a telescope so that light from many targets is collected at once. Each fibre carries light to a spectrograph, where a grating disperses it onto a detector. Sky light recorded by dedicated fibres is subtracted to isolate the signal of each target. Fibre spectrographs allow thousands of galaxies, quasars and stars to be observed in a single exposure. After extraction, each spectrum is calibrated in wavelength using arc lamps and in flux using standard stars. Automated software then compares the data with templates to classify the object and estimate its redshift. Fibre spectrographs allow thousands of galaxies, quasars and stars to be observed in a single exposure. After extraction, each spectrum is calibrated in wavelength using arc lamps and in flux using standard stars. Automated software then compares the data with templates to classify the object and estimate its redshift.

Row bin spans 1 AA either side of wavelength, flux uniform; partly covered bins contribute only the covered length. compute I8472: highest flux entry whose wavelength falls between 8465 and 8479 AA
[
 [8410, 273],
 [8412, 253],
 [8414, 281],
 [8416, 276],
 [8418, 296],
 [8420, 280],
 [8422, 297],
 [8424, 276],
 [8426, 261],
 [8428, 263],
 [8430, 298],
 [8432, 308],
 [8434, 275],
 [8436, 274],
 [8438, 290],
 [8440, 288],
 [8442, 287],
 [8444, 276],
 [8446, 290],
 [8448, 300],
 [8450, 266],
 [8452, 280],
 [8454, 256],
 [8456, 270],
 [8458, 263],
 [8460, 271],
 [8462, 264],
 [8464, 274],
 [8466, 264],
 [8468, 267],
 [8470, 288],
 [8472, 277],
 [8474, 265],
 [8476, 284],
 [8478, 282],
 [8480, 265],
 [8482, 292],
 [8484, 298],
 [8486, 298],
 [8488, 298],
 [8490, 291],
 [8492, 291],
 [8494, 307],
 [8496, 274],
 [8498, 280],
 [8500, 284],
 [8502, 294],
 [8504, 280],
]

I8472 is 288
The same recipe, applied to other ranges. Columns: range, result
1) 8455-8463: 271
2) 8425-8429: 263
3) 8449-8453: 280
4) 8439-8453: 300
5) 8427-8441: 308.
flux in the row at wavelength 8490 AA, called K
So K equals 291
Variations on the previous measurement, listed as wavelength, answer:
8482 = 292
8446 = 290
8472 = 277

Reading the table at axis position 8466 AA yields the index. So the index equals 264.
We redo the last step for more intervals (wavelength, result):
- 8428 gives 263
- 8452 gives 280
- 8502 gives 294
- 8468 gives 267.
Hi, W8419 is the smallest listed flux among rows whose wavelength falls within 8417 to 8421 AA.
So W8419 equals 280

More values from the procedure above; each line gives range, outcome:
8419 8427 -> 261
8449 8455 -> 256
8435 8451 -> 266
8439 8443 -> 287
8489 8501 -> 274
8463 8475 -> 264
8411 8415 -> 253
